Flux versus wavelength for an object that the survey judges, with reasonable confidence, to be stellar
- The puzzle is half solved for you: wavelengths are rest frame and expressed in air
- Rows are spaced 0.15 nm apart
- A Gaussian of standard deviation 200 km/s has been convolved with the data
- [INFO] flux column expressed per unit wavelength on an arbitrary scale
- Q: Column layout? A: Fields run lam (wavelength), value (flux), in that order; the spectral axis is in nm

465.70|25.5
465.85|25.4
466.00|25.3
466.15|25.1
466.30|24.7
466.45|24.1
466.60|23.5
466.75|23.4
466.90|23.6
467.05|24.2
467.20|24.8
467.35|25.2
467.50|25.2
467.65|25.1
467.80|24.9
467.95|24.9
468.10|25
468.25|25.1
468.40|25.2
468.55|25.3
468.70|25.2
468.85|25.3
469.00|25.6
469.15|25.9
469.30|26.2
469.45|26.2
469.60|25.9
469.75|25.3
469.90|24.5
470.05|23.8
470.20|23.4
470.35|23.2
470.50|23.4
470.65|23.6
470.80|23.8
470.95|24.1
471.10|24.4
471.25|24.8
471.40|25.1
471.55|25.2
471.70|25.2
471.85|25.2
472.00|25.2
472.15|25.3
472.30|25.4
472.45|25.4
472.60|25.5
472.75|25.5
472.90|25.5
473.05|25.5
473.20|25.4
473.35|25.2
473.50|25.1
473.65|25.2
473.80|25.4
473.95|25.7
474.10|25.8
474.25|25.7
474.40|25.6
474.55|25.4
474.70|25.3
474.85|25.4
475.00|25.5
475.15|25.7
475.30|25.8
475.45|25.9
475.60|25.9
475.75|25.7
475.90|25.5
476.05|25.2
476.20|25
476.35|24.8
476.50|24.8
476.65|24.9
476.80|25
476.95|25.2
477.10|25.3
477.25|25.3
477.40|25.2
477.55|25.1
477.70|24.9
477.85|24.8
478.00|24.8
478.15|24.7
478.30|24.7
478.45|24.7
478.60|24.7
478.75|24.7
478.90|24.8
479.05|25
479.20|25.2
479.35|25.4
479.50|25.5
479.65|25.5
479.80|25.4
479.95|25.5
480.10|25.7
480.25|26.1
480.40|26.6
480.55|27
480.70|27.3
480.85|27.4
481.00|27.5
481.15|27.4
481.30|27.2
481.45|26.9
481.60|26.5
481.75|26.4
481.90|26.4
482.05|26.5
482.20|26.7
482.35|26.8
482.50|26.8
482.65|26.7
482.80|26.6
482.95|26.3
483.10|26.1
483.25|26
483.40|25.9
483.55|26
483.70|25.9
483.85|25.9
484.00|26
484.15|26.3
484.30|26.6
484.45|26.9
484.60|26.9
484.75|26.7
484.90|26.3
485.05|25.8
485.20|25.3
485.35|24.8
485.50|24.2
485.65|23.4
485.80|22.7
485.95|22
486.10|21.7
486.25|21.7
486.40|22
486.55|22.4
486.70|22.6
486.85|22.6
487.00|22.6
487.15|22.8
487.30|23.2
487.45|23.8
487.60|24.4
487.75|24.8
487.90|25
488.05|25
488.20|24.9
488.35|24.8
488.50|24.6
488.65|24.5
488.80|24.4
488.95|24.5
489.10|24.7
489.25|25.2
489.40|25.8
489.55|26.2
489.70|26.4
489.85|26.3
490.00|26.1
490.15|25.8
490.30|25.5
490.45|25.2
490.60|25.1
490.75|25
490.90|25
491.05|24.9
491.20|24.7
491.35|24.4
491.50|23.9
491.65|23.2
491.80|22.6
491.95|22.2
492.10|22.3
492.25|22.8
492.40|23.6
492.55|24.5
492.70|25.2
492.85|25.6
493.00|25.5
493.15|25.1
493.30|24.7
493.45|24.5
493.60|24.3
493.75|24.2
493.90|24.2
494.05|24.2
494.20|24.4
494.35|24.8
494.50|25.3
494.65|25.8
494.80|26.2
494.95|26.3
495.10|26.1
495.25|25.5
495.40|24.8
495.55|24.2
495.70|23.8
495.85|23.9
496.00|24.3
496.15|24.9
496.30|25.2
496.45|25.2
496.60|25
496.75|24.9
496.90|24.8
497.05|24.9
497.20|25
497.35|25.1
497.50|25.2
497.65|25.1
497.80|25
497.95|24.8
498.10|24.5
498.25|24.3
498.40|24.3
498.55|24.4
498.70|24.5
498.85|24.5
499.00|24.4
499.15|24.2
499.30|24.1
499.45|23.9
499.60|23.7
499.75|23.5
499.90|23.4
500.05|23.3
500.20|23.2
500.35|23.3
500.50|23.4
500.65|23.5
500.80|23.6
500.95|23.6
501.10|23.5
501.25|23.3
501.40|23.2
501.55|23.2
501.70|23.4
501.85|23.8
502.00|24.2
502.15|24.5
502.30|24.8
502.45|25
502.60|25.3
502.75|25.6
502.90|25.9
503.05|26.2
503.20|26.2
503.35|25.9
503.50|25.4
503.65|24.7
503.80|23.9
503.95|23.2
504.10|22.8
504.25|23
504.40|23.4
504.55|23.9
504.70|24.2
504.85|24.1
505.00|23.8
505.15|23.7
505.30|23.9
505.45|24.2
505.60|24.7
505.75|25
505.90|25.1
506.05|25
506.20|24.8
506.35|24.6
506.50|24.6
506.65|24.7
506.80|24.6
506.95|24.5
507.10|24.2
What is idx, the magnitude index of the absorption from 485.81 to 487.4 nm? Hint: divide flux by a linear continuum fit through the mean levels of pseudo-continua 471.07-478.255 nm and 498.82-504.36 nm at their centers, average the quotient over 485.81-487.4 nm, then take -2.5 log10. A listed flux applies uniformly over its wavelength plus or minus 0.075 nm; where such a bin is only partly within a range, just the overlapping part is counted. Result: 0.11 mag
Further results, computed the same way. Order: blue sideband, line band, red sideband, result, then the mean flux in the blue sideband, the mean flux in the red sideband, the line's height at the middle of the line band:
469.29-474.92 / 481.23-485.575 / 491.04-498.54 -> -0.06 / 25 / 24.6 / 24.8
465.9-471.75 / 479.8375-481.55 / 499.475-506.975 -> -0.09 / 24.7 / 24.2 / 24.6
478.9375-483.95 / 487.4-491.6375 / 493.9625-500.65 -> 0.02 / 26.3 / 24.6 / 25.4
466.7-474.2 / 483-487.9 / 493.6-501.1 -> 0.01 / 25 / 24.5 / 24.7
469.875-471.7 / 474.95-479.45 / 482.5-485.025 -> 0.00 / 24.1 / 26.3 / 25.2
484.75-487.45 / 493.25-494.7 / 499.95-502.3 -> -0.05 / 23.4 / 23.6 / 23.5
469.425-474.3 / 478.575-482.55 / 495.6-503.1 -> -0.06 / 25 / 24.3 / 24.8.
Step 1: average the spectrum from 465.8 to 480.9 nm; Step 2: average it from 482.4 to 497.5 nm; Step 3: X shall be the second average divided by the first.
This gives 0.99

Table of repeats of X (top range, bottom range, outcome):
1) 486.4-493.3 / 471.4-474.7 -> 0.96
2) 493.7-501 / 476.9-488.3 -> 0.97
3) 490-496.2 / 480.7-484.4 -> 0.93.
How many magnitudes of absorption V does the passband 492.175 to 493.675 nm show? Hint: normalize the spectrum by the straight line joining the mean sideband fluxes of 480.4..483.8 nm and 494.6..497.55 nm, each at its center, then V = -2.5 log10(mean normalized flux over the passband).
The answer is 0.04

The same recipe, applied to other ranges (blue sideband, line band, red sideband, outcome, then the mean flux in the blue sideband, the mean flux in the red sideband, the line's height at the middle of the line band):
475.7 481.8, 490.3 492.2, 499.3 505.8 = 0.03 mag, 25.6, 24.1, 24.8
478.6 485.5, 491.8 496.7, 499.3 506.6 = 0.02 mag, 26.2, 24.2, 25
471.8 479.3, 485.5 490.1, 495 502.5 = 0.03 mag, 25.3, 24.3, 24.7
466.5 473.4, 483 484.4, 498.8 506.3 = -0.07 mag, 24.9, 24.2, 24.6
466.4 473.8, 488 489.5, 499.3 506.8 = -0.02 mag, 24.9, 24.2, 24.5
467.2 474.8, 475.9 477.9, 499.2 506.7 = -0.01 mag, 25.1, 24.2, 24.9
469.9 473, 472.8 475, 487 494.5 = -0.03 mag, 24.7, 24.6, 24.6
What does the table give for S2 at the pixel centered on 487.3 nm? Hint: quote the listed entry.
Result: 23.2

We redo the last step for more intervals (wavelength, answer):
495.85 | 23.9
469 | 25.6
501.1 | 23.5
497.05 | 24.9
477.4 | 25.2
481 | 27.5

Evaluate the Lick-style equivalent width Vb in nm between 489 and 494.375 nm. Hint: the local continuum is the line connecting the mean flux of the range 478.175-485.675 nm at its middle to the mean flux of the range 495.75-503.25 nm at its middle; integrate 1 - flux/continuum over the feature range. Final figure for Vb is 0.095 nm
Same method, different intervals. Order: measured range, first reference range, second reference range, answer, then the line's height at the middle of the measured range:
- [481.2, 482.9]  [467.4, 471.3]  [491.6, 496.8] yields -0.14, 24.7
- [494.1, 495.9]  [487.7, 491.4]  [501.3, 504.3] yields -0.01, 24.9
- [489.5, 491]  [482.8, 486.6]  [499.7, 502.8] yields -0.06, 24.6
